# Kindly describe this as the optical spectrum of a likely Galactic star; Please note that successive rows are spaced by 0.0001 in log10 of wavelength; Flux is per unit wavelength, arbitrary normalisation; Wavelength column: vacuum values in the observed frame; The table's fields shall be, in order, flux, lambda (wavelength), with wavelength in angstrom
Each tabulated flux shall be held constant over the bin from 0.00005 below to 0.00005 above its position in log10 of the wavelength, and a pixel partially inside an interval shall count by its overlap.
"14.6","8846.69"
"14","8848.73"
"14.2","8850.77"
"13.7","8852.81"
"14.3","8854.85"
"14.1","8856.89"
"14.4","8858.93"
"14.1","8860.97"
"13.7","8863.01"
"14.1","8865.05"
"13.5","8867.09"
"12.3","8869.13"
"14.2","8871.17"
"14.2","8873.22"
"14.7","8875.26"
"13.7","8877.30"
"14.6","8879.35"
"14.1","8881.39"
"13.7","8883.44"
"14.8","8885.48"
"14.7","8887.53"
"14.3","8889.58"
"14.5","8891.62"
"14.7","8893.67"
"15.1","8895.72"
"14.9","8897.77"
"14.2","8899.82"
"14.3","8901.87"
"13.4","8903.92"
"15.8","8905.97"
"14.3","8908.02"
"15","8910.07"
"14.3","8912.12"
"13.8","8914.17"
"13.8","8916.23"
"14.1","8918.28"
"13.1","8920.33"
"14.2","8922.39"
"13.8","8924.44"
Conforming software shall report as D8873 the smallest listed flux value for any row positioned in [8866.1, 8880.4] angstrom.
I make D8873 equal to 12.3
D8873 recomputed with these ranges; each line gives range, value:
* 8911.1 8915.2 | 13.8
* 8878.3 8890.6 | 13.7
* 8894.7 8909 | 13.4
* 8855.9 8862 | 14.1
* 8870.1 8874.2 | 14.2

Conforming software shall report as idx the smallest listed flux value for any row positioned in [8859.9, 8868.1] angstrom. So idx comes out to 13.5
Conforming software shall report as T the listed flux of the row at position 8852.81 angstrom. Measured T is 13.7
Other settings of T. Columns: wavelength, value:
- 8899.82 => 14.2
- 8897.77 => 14.9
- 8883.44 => 13.7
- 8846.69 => 14.6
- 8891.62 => 14.5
